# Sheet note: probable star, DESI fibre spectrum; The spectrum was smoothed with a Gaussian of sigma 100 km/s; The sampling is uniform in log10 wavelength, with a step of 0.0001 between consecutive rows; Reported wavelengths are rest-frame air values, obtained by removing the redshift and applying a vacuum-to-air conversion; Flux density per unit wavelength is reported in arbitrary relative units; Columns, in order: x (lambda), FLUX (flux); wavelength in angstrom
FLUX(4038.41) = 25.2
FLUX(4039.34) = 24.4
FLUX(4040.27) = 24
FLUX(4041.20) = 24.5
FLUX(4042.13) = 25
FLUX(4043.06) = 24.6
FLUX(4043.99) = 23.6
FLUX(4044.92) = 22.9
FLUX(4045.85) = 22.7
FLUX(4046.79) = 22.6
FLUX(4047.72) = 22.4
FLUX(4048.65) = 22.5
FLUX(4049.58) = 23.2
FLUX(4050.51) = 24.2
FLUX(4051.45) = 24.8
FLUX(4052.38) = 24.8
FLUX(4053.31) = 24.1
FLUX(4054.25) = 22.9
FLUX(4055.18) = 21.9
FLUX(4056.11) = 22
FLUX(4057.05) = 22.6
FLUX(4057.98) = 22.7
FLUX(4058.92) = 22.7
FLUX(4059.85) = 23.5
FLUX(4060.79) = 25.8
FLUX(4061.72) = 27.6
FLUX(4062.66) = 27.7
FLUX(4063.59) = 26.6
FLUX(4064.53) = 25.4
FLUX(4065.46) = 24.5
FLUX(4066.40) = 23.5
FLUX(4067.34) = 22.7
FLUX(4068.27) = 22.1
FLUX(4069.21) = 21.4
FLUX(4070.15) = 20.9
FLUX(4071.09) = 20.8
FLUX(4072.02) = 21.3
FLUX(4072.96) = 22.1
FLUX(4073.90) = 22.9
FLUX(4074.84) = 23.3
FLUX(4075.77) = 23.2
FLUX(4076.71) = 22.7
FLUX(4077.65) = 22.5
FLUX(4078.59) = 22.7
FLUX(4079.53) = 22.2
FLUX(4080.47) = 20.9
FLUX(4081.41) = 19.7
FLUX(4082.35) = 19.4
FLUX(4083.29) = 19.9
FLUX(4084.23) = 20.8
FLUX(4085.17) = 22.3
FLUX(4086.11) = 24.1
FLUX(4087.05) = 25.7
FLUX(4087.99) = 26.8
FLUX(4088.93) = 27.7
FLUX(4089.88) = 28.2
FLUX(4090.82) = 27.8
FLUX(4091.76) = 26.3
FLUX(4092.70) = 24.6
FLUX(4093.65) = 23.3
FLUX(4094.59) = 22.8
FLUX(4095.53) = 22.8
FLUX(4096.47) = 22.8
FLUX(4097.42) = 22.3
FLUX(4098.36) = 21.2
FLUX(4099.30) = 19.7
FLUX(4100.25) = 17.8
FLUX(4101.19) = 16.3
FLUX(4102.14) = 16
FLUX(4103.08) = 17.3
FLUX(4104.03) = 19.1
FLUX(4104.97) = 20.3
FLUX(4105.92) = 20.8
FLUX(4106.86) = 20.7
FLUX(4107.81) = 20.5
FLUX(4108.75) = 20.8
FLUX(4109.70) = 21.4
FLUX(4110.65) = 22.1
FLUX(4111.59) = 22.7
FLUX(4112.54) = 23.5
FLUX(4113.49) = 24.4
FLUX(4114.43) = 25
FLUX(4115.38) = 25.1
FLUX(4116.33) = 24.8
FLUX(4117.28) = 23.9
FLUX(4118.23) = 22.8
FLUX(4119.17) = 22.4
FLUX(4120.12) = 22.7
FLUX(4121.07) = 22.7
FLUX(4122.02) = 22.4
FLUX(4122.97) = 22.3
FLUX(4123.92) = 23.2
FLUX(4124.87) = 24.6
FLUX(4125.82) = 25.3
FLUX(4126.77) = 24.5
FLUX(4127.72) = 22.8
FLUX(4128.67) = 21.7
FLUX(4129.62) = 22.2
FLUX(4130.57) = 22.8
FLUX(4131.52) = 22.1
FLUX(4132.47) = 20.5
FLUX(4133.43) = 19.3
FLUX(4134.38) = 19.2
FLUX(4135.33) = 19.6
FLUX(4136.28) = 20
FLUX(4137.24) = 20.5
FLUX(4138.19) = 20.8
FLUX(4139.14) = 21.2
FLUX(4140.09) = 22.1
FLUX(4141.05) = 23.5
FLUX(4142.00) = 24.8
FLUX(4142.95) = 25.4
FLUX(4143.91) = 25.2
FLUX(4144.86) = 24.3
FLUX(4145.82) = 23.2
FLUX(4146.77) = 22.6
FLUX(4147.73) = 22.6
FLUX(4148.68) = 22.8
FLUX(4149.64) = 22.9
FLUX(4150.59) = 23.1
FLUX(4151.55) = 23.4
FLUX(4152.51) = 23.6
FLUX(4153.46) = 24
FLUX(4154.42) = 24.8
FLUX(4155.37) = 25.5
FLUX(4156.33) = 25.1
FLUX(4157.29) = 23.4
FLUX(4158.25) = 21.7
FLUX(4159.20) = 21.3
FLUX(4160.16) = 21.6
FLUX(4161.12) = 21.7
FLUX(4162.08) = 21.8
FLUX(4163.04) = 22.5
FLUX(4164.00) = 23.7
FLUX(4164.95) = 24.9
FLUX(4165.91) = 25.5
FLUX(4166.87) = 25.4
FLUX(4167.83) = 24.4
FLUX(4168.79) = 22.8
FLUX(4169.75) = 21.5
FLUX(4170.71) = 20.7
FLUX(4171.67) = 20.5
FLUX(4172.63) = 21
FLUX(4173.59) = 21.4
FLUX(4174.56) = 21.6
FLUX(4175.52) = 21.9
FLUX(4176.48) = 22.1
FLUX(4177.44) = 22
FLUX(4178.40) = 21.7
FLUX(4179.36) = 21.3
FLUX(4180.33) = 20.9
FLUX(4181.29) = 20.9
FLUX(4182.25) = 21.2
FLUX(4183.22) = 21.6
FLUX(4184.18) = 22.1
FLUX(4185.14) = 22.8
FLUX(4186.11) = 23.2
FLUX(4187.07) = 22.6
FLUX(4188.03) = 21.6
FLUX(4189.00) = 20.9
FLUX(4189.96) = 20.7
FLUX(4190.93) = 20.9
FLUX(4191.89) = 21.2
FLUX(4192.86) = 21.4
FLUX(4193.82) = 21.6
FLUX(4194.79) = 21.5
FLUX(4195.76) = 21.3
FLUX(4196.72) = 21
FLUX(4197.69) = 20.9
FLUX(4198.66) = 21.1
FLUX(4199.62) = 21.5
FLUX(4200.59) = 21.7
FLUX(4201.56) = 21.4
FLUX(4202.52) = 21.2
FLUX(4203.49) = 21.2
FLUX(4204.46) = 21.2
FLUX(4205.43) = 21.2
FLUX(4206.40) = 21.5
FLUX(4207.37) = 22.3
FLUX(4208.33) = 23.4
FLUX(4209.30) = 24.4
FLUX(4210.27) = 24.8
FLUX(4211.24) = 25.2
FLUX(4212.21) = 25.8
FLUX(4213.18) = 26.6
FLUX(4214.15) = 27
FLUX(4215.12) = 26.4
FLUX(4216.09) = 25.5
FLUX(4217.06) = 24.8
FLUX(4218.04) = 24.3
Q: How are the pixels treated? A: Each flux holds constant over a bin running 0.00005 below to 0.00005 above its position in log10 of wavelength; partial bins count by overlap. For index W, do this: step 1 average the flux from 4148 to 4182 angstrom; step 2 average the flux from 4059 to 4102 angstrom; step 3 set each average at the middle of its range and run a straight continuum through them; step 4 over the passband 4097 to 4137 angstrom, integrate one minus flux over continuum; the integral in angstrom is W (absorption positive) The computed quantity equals 2.2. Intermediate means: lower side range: 23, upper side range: 22.7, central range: 21.6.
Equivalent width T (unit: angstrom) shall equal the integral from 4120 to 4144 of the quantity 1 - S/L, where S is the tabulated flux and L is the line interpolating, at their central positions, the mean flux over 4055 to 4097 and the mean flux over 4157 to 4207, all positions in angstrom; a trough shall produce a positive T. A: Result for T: 0.3 angstrom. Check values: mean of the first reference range 23.4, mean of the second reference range 21.9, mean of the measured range 22.3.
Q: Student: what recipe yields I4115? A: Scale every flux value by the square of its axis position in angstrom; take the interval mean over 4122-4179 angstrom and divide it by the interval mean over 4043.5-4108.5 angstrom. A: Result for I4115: 1.0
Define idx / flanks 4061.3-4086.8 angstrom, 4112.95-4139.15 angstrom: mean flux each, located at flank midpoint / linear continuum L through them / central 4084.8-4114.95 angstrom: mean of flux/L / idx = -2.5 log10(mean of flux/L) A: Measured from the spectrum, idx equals 0.01 mag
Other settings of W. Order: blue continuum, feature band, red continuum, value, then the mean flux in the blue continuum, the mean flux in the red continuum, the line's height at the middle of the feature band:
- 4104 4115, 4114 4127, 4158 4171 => -0.9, 21.9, 22.9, 22.1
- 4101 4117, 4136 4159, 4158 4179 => -1.2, 21.3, 22.4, 22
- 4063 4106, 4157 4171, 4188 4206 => -0.9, 22.4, 21.2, 21.6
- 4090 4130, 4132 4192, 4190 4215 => 0.2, 22.3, 22.5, 22.4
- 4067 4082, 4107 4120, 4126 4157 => -0.3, 21.9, 22.7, 22.4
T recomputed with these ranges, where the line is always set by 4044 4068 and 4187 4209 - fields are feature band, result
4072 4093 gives 0.0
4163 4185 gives -0.4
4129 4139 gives 0.8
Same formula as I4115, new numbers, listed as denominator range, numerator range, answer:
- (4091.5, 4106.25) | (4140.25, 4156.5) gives 1.18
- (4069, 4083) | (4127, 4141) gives 1.00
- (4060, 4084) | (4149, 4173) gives 1.05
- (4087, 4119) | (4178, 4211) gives 1.01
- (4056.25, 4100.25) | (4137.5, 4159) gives 1.04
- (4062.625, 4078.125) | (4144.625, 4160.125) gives 1.05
